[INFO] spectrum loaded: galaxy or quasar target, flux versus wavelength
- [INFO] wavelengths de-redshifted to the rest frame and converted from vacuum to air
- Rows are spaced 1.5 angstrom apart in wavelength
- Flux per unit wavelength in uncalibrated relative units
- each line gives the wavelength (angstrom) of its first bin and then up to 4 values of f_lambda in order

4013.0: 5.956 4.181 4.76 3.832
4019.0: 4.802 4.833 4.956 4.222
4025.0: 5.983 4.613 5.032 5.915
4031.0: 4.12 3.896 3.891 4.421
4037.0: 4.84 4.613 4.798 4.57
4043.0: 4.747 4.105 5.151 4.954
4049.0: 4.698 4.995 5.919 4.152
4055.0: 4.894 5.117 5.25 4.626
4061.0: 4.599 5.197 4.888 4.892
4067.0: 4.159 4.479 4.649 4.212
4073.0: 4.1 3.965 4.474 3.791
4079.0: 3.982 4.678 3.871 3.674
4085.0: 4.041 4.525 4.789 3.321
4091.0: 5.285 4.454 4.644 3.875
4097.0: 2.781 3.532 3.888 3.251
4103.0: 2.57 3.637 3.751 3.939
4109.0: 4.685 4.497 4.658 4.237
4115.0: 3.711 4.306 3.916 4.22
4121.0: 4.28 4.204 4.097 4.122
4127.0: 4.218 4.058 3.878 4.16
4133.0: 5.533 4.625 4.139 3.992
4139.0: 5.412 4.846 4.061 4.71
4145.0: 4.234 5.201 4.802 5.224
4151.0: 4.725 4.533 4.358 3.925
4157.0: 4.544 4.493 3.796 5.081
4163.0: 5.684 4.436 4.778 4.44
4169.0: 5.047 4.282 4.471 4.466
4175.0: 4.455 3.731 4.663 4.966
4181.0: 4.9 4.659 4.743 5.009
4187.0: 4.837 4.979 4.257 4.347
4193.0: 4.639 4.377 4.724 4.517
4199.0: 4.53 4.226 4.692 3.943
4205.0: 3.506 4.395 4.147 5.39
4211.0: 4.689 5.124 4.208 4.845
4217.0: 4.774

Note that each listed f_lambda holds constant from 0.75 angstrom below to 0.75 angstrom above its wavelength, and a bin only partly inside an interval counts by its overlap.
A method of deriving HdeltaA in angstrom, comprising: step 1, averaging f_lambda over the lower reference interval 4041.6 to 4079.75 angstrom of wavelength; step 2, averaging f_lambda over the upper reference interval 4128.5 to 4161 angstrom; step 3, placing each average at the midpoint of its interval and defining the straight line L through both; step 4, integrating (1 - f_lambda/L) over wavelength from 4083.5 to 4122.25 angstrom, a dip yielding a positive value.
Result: 4.69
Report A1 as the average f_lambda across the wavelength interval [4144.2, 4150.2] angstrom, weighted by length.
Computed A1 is 4.86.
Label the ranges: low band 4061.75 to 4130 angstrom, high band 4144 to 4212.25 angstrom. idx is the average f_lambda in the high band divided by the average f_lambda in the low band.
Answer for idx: 1.11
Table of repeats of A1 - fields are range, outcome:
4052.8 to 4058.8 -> 4.86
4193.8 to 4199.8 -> 4.54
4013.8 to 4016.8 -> 4.46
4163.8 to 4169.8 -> 4.67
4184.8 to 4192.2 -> 4.69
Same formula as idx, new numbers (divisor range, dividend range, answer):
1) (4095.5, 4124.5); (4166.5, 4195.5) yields 1.18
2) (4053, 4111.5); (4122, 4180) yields 1.07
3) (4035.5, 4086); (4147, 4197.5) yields 1.01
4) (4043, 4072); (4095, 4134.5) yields 0.84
